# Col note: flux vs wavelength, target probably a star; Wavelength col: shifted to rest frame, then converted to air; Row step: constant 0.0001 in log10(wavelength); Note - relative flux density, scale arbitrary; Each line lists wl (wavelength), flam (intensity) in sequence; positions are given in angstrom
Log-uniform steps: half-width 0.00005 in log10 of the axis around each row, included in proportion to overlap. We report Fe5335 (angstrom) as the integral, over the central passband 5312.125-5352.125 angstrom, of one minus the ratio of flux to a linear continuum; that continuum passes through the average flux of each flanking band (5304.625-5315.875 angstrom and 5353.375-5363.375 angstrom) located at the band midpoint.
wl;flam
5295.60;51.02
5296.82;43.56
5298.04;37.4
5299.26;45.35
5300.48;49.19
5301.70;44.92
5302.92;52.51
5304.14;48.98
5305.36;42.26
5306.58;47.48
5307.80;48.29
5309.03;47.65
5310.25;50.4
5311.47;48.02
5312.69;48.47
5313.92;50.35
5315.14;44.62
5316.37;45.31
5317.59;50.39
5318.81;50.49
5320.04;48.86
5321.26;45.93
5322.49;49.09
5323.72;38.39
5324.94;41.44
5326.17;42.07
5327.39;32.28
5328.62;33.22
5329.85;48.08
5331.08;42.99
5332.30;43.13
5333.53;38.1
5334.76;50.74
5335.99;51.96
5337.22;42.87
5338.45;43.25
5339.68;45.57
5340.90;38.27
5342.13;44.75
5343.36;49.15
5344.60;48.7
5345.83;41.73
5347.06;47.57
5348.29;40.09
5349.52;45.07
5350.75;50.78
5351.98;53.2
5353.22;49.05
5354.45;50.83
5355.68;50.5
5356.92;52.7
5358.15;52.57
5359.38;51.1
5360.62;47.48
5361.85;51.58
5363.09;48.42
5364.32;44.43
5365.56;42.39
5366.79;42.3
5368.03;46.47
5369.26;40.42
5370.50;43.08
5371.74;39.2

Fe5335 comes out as 3.2 angstrom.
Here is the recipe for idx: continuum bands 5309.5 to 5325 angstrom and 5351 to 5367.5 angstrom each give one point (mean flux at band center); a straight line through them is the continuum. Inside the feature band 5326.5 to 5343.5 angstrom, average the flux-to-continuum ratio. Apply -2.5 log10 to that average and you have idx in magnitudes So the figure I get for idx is 0.12 mag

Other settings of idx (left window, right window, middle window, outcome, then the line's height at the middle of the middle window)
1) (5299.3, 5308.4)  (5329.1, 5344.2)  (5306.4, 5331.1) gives 0.022 mag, 46.3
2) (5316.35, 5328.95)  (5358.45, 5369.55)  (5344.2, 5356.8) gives -0.056 mag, 45.5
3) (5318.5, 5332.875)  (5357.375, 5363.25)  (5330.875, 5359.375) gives 0.007 mag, 47.1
